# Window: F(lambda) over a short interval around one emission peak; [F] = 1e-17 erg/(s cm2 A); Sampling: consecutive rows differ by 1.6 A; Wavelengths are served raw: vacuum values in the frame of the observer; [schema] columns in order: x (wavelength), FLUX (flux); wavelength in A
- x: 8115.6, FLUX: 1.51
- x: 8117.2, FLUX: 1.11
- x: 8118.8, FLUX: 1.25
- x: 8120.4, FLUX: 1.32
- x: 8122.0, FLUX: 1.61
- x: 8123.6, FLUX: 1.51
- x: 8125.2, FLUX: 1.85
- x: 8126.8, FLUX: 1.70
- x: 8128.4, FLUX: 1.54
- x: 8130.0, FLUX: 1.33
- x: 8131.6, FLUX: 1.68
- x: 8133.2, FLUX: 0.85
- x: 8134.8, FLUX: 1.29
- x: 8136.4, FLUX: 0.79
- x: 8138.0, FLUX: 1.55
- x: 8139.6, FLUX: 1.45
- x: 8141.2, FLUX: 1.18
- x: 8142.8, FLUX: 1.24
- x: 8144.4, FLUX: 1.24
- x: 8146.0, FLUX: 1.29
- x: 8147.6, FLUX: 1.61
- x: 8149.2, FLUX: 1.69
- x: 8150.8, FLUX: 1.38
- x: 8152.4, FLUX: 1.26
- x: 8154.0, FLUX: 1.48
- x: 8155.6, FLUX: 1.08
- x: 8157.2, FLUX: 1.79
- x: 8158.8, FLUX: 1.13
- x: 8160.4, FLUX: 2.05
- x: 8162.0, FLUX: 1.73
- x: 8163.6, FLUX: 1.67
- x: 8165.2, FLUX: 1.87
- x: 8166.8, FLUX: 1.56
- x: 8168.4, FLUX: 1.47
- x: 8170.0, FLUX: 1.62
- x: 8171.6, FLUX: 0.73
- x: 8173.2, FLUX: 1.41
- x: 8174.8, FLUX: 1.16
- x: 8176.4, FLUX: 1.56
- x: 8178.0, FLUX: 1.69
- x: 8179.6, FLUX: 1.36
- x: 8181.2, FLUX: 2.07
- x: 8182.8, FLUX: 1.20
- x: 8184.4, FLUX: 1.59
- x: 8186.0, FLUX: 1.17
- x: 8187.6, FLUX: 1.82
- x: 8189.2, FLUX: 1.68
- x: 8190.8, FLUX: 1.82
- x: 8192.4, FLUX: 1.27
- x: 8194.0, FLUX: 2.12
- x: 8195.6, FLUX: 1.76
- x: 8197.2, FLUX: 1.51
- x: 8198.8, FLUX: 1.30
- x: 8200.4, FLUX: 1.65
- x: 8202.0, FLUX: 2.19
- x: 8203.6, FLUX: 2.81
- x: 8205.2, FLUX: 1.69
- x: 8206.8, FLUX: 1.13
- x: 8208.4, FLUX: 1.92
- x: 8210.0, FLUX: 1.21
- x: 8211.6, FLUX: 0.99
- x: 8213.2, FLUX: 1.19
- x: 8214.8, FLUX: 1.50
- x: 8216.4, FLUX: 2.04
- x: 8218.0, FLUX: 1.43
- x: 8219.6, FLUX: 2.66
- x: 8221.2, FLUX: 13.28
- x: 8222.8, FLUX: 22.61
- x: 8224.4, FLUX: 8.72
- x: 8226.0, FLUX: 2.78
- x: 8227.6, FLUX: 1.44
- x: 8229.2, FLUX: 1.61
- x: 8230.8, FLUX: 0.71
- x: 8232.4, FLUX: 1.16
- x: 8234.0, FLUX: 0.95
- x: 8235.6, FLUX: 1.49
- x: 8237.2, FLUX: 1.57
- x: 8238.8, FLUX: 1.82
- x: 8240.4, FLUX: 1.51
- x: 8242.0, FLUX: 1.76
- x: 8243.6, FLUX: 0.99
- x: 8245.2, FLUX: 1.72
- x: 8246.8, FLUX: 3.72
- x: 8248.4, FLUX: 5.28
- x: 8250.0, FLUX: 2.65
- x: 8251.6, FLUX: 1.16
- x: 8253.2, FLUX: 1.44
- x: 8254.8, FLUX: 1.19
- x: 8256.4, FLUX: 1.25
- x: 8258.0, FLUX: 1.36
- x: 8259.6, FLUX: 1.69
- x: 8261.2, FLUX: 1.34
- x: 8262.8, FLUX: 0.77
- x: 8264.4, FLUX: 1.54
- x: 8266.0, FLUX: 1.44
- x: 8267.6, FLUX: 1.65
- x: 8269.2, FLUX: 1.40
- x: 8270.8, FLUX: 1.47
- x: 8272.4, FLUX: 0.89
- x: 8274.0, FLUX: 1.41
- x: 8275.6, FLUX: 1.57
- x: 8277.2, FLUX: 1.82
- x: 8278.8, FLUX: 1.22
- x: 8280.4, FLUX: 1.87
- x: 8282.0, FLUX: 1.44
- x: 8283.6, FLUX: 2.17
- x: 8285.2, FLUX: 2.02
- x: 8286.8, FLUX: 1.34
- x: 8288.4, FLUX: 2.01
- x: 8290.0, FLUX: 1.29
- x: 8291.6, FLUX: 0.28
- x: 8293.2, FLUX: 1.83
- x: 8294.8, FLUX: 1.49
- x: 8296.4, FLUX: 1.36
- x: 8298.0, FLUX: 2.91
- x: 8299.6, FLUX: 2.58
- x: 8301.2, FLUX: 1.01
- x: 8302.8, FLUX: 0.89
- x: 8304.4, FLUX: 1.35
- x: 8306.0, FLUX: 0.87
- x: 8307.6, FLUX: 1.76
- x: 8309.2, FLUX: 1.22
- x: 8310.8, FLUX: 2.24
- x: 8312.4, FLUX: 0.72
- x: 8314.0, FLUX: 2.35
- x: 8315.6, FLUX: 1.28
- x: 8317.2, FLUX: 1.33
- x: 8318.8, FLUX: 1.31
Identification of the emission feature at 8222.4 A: H-alpha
